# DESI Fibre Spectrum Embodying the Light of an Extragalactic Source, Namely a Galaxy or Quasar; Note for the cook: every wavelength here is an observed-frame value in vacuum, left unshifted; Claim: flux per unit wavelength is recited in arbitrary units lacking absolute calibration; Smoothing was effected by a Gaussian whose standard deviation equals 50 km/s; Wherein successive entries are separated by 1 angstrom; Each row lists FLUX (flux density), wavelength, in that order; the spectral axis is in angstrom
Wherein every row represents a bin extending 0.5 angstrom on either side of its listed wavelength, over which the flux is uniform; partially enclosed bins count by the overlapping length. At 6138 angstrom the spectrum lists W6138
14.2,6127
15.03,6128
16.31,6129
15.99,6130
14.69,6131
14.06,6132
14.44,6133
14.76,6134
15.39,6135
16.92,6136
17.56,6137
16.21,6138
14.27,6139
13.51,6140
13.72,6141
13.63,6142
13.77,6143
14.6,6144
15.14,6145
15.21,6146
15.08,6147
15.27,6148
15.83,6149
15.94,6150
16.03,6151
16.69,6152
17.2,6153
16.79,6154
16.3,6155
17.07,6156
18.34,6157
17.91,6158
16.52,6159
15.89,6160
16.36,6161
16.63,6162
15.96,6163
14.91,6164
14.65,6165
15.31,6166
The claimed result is 16.21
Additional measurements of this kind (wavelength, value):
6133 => 14.44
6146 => 15.21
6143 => 13.77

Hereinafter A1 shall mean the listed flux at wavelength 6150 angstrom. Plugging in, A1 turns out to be 15.94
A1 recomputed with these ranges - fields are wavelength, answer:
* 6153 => 17.2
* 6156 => 17.07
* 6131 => 14.69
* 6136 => 16.92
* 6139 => 14.27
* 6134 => 14.76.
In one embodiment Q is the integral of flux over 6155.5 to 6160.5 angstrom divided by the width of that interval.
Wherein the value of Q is 17.1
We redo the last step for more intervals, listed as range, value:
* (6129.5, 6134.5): 14.8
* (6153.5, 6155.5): 16.5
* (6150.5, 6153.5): 16.6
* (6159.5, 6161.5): 16.1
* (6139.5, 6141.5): 13.6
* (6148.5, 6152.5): 16.1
